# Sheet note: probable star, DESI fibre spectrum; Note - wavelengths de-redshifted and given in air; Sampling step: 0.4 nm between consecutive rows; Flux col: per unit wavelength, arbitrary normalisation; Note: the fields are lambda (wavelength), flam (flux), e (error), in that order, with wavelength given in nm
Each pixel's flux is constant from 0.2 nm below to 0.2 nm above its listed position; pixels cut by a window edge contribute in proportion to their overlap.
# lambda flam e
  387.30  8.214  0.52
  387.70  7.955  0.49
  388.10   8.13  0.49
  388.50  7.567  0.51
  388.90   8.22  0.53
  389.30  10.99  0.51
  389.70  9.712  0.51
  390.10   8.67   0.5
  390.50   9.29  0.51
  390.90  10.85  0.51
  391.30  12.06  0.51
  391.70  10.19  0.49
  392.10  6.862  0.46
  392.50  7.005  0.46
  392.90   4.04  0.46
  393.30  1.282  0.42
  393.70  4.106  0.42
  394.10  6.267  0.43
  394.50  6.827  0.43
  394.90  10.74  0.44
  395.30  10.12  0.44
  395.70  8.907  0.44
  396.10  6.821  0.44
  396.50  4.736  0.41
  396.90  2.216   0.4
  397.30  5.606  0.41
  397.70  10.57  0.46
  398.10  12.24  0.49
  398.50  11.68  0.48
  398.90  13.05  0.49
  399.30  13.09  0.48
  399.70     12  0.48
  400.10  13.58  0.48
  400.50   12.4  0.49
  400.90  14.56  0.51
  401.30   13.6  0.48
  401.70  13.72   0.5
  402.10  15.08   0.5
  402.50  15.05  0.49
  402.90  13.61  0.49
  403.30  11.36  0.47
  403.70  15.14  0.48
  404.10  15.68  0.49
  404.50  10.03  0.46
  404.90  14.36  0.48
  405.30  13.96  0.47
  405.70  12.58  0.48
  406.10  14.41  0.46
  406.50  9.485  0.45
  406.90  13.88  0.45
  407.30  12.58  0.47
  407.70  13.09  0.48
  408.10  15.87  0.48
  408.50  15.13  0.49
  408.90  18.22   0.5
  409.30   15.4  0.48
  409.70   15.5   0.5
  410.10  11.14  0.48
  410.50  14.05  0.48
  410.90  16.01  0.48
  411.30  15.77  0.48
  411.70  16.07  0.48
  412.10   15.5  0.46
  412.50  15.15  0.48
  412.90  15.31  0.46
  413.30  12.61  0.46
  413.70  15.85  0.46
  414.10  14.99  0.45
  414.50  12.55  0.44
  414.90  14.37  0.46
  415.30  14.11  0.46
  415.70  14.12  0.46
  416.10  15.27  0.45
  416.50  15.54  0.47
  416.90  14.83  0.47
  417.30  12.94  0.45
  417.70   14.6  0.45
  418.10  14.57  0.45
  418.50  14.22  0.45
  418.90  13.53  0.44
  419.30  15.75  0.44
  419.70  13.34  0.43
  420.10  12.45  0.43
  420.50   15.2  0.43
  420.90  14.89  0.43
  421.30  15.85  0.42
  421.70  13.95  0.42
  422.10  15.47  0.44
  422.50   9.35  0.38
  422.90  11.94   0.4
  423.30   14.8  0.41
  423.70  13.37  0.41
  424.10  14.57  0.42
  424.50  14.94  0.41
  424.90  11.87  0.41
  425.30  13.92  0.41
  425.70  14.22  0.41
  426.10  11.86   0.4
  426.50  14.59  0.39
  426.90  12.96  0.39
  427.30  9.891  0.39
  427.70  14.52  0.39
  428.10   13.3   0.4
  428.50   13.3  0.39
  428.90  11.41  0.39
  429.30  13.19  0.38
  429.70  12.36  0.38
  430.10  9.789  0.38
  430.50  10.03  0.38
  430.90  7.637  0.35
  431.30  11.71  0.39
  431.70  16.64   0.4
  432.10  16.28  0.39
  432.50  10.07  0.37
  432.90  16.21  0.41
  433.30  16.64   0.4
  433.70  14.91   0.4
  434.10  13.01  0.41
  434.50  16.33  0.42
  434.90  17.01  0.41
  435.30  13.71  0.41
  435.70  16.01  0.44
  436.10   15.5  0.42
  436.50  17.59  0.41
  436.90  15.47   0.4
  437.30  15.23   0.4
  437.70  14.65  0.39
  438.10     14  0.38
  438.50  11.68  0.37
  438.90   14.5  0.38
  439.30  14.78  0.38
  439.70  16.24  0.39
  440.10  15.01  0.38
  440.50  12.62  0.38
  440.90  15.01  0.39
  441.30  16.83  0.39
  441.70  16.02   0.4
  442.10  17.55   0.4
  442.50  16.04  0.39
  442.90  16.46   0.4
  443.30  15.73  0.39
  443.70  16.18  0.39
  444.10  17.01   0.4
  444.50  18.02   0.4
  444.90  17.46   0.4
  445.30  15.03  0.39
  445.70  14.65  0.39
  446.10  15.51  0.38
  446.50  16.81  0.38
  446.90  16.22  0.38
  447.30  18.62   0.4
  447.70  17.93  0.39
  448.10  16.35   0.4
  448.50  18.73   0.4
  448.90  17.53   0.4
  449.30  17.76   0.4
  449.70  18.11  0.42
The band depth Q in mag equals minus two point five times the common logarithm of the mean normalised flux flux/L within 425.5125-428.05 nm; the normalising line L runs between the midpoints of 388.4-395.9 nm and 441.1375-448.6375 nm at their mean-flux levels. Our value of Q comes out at 0.06 mag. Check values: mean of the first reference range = 8.1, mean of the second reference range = 16.7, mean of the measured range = 13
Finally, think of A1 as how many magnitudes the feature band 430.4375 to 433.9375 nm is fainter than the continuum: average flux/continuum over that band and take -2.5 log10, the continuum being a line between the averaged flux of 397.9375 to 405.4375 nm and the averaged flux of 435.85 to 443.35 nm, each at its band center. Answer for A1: 0.112 mag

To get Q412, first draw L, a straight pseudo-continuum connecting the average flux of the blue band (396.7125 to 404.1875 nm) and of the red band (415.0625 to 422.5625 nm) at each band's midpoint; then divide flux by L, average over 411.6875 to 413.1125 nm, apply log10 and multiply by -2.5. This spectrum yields -0.14 mag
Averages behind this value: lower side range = 12.3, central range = 15.4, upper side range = 14.3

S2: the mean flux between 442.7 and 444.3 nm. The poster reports 16.3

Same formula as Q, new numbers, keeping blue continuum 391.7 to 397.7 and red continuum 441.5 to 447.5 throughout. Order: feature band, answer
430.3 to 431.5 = 0.367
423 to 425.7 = -0.121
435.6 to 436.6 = -0.104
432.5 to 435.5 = -0.051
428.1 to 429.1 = 0.060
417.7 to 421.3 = -0.248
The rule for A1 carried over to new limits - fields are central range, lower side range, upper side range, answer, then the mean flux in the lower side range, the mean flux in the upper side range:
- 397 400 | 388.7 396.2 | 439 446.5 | -0.21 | 8.07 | 15.9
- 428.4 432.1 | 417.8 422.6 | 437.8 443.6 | 0.22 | 14.2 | 15.2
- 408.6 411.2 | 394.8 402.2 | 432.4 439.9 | -0.25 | 10.7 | 15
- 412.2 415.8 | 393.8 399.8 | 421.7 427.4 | -0.24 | 8.86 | 13.2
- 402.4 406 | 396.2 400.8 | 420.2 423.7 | -0.22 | 10.1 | 13.9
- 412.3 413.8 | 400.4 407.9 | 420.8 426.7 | -0.09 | 13.4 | 13.7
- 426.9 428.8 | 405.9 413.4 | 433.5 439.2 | 0.17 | 14.5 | 15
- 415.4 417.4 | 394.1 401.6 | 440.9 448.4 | -0.15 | 10.1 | 16.6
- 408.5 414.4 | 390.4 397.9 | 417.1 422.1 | -0.24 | 7.26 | 14.3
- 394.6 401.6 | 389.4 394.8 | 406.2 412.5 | -0.02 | 7.6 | 14.5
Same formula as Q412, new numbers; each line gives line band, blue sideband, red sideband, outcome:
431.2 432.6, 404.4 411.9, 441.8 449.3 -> 0.13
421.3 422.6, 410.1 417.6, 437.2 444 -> 0.09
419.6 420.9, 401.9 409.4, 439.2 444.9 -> 0.07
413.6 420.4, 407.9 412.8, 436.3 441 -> 0.07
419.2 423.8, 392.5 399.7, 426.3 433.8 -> -0.19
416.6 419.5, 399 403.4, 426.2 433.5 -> -0.10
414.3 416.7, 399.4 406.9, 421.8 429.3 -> -0.09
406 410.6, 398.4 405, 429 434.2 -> -0.06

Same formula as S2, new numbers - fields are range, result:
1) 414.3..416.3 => 14.1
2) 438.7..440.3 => 15.1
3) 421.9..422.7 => 12.4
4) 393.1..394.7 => 4.62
